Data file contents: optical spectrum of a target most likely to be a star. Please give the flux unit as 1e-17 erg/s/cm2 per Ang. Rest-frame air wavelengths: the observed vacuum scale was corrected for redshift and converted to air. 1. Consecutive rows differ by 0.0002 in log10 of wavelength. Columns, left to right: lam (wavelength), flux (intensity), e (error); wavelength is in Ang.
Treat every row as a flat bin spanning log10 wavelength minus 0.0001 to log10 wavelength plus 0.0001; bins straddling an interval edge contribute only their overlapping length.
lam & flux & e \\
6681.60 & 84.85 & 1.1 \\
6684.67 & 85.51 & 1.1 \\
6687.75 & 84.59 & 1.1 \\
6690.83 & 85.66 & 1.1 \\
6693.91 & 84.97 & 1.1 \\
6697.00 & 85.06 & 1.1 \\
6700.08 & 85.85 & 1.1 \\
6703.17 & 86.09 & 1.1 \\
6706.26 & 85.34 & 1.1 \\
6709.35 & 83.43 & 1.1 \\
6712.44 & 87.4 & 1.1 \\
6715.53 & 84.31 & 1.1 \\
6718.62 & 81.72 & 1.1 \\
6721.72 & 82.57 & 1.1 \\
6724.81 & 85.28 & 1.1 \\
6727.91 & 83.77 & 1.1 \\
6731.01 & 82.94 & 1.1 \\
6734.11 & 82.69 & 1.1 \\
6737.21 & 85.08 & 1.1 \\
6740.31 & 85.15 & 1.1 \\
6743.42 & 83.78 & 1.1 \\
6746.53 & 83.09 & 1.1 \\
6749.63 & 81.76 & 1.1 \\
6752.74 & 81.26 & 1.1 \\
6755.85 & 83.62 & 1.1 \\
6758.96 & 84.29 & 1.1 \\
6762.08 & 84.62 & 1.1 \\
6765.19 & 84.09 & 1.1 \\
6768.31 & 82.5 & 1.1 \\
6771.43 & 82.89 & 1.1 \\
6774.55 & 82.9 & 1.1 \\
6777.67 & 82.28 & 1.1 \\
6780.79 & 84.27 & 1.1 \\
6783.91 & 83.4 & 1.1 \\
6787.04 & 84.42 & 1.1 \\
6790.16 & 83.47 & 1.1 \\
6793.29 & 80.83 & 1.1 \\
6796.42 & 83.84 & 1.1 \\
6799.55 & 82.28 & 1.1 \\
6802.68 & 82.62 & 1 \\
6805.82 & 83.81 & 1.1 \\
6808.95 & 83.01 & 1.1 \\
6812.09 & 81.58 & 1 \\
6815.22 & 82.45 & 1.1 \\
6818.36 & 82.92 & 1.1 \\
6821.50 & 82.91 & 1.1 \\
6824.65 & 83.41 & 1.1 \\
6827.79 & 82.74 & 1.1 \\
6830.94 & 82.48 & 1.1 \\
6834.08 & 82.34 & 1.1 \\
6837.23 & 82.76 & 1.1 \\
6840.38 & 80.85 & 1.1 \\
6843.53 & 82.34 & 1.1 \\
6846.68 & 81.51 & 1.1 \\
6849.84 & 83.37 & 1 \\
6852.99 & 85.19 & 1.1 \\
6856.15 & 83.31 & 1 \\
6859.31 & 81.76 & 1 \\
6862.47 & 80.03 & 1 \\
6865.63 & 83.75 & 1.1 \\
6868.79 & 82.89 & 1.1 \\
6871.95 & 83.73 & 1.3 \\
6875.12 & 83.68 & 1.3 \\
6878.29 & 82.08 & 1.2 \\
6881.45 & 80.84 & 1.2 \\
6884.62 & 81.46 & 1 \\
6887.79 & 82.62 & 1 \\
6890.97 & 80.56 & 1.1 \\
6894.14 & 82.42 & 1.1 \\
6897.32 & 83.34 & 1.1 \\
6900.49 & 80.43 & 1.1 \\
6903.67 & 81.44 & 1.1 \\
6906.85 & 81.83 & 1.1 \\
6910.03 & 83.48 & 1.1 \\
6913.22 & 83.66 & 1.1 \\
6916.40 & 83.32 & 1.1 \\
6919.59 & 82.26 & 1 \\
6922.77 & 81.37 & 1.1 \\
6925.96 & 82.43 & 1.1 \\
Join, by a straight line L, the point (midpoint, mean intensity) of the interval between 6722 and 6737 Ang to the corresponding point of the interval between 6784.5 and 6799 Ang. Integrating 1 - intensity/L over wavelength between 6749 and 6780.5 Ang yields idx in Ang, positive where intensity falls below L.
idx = 0.1 Ang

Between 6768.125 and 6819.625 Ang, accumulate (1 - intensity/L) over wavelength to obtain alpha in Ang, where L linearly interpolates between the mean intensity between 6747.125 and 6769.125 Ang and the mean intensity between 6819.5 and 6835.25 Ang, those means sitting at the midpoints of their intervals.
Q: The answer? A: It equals 0.0 Ang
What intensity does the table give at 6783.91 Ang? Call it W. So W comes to 83.4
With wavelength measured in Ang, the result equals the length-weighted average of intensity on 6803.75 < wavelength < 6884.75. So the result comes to 82.6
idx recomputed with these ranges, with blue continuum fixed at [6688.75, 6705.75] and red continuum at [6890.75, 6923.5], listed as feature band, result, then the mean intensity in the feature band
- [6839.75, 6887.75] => 0.3 Ang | 82.5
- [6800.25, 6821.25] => 0.3 Ang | 82.7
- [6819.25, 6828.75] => 0.1 Ang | 83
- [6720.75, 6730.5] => 0.1 Ang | 83.9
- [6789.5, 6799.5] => 0.2 Ang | 82.6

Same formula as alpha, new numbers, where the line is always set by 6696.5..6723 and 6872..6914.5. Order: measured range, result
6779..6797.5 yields 0.1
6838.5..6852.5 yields 0.1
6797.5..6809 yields 0.1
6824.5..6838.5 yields 0.1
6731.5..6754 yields 0.2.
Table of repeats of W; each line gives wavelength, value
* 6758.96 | 84.29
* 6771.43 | 82.89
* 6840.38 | 80.85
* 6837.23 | 82.76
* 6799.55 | 82.28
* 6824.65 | 83.41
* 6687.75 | 84.59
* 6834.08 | 82.34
